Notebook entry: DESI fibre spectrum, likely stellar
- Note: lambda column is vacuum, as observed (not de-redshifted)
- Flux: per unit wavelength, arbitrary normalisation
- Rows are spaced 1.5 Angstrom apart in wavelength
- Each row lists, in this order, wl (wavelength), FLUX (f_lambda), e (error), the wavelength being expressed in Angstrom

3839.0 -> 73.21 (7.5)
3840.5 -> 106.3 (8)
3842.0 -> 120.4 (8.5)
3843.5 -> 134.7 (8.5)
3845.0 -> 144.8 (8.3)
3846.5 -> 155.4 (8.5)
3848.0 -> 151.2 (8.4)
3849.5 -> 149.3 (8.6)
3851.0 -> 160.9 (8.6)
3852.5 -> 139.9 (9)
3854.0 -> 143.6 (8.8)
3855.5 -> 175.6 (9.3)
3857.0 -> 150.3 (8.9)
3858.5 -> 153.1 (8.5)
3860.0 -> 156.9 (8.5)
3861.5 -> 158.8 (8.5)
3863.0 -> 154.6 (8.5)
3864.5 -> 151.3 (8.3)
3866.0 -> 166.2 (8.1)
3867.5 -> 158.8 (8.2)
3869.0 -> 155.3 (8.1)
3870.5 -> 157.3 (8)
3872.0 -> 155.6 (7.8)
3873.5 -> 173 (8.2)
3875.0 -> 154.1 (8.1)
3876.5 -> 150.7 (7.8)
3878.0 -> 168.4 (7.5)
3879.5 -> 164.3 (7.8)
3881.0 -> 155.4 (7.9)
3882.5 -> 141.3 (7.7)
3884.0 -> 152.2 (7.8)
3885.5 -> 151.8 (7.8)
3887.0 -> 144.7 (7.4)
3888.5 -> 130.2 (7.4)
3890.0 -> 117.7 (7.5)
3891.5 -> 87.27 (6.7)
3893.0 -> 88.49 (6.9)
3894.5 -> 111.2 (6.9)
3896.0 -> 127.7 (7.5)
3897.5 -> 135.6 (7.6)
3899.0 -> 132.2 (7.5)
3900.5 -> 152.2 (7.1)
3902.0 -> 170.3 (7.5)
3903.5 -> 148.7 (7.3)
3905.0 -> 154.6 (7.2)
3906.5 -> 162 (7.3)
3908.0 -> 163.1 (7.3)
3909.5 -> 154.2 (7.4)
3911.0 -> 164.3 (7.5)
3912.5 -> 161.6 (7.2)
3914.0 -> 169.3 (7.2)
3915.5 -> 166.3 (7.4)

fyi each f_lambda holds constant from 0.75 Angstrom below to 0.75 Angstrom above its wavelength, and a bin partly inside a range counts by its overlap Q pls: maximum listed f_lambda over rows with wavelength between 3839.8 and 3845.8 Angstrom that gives 144.8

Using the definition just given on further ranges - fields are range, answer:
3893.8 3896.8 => 127.7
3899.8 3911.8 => 170.3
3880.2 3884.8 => 155.4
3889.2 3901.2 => 152.2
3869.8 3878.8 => 173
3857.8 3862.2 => 158.8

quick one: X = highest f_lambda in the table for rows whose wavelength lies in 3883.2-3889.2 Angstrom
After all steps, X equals 152.2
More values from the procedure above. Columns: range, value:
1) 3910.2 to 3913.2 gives 164.3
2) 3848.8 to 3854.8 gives 160.9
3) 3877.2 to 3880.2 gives 168.4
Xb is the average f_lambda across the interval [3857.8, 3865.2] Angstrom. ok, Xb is 155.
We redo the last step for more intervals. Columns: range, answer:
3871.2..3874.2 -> 164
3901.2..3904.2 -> 160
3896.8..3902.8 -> 148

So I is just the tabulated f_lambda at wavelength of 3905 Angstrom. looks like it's 154.6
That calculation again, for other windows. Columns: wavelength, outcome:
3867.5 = 158.8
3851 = 160.9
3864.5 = 151.3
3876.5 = 150.7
